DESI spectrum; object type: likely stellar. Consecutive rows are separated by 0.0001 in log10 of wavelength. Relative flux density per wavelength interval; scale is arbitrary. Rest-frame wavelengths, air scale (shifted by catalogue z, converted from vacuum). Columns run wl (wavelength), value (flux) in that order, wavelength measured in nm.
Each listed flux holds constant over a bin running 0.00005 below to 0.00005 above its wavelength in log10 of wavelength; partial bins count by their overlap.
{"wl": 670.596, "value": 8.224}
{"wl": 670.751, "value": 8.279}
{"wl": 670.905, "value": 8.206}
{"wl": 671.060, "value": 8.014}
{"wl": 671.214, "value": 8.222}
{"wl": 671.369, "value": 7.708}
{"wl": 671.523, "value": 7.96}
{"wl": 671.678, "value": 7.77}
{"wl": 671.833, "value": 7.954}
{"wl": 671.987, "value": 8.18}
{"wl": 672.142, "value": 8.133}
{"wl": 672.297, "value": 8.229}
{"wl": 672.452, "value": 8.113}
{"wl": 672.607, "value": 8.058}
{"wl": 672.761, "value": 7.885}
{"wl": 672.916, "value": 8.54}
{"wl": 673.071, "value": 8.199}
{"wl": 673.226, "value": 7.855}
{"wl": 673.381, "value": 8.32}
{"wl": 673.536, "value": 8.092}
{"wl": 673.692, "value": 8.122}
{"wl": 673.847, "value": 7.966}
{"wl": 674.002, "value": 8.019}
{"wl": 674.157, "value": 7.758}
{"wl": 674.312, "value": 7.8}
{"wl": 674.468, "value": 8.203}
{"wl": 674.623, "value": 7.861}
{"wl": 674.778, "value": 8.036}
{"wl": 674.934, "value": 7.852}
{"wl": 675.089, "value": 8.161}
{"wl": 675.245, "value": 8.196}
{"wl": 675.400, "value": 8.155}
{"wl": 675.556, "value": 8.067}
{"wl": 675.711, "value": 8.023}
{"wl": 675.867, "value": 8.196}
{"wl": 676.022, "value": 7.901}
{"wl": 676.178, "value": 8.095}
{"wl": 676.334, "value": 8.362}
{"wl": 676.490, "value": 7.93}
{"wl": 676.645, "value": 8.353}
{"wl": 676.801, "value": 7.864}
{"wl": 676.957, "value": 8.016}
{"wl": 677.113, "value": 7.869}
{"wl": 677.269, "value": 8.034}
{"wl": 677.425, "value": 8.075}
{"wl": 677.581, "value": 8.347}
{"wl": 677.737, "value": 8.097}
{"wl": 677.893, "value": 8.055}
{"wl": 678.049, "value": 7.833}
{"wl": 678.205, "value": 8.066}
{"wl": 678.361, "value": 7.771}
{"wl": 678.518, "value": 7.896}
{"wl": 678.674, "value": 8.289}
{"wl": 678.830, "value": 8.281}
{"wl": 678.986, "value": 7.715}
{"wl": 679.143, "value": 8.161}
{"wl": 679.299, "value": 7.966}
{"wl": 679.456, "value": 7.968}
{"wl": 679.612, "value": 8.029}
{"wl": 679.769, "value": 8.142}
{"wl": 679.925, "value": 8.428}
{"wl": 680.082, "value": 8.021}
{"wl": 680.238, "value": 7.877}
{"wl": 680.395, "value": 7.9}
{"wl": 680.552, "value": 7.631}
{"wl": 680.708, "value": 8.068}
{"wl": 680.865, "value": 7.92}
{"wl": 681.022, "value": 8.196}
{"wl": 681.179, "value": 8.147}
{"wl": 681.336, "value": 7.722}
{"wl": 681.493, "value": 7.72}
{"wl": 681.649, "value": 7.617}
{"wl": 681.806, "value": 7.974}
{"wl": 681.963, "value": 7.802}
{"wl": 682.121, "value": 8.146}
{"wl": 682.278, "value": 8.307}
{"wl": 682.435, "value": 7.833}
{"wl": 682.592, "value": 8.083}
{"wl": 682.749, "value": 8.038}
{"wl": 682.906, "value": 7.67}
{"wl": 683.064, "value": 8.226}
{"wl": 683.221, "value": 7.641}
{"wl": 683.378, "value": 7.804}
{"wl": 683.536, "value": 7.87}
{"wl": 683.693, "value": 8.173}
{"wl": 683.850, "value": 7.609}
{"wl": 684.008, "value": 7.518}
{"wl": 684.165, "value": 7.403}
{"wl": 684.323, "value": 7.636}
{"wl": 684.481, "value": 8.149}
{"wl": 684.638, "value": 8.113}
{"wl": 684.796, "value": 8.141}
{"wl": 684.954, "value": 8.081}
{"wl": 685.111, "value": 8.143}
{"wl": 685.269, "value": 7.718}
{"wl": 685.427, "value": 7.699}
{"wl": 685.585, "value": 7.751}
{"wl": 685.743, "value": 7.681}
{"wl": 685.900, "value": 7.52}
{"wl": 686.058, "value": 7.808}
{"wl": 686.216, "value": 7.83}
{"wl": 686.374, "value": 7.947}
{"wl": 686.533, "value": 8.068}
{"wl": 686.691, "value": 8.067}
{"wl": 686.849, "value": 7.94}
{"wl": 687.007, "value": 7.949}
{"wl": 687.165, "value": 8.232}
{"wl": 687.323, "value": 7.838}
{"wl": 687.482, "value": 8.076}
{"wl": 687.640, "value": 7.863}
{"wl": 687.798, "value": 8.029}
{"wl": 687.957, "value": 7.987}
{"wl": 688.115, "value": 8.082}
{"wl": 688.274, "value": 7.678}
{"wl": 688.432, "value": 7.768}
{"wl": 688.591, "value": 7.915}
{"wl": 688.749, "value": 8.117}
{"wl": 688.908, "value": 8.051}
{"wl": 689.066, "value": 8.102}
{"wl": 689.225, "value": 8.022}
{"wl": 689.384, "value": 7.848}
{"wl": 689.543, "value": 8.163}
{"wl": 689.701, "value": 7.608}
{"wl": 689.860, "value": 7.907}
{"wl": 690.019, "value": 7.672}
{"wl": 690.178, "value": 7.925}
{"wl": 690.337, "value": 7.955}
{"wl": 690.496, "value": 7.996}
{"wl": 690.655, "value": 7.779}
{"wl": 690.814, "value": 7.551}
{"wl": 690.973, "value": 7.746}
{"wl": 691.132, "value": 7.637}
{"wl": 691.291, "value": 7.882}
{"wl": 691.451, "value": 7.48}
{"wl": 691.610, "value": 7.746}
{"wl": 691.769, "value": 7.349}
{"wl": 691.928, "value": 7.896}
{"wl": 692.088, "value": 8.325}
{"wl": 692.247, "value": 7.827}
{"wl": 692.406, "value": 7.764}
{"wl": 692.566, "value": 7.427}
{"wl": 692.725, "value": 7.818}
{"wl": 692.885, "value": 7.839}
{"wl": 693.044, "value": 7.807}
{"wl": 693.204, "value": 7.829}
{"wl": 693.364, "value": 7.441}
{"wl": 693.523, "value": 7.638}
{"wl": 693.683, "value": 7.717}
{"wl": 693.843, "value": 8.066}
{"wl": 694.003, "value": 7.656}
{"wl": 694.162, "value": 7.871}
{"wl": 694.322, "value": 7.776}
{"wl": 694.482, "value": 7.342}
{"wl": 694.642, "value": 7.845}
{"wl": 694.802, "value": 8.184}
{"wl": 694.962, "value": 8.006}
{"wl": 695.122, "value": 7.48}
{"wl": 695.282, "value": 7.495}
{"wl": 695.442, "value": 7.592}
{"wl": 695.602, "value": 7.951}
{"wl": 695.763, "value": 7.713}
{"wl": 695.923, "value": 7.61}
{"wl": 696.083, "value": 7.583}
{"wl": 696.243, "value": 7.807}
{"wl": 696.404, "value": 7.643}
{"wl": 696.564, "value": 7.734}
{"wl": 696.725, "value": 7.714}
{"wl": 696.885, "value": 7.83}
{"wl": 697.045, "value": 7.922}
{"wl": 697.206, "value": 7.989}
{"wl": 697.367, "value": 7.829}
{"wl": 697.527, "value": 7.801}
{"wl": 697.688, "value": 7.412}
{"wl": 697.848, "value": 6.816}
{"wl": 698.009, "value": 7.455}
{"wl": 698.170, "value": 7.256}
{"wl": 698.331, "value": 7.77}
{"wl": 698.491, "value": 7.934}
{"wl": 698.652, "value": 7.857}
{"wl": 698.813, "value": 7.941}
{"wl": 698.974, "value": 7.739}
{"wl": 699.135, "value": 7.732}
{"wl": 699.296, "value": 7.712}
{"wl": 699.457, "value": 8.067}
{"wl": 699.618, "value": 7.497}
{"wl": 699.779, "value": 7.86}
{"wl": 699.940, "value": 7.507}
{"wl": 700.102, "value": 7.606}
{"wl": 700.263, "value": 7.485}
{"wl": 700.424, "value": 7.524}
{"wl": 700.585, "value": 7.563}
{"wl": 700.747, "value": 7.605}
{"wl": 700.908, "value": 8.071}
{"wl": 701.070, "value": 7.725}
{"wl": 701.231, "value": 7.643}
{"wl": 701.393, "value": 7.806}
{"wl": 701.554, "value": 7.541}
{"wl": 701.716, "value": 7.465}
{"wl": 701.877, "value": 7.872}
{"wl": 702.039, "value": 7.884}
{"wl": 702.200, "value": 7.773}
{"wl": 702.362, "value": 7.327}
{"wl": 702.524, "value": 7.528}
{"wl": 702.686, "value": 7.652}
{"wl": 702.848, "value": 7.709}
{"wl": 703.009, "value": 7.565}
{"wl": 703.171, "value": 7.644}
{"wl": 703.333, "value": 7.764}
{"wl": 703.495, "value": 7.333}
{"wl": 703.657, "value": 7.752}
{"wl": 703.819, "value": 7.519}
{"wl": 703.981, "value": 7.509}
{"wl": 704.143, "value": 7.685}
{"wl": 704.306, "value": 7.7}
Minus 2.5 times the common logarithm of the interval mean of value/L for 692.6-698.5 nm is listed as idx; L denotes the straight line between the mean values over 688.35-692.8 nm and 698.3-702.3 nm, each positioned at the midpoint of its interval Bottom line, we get 0.01 mag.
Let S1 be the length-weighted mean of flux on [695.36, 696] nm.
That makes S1 7.71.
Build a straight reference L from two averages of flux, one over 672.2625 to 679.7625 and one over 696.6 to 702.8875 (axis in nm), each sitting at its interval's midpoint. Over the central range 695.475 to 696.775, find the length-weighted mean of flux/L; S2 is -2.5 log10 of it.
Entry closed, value 0.00 mag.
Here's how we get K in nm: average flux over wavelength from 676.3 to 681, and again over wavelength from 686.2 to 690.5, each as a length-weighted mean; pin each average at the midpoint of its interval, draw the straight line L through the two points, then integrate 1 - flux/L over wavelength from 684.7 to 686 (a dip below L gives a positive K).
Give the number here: 0.02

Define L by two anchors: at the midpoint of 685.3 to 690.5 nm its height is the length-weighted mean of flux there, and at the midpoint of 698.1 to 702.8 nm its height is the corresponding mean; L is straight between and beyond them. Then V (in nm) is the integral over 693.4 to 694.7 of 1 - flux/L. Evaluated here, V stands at 0.01 nm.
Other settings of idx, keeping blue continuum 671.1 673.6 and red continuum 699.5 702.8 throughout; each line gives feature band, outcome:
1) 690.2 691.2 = 0.00 mag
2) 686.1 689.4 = -0.02 mag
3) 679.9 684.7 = 0.00 mag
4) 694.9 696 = 0.01 mag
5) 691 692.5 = 0.00 mag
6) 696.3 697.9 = 0.00 mag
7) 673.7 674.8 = 0.01 mag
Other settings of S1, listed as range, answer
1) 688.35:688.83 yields 7.94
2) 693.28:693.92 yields 7.71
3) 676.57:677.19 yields 8.02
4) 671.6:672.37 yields 8.05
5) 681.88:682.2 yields 7.95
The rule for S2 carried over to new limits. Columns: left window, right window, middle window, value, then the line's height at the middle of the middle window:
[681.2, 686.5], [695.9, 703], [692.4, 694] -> 0.00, 7.75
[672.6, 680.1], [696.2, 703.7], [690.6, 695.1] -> 0.00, 7.79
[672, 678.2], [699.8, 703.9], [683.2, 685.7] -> 0.01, 7.92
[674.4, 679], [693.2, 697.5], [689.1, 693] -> 0.00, 7.82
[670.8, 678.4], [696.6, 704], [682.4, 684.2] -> 0.01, 7.92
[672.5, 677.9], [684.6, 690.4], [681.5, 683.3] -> 0.01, 7.98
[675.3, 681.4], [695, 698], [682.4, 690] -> 0.00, 7.88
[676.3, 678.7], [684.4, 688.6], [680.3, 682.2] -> 0.01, 8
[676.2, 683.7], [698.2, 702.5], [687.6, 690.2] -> -0.01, 7.87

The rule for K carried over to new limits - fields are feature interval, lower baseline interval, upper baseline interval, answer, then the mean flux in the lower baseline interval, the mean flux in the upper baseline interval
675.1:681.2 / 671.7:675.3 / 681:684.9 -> -0.05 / 8.06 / 7.9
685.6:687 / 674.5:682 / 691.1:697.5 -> 0.00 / 8.02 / 7.75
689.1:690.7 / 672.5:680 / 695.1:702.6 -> -0.01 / 8.06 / 7.68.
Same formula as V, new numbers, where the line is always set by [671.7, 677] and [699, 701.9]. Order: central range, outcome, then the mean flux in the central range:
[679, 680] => -0.01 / 8.09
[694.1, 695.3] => 0.00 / 7.76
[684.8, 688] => -0.01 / 7.92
